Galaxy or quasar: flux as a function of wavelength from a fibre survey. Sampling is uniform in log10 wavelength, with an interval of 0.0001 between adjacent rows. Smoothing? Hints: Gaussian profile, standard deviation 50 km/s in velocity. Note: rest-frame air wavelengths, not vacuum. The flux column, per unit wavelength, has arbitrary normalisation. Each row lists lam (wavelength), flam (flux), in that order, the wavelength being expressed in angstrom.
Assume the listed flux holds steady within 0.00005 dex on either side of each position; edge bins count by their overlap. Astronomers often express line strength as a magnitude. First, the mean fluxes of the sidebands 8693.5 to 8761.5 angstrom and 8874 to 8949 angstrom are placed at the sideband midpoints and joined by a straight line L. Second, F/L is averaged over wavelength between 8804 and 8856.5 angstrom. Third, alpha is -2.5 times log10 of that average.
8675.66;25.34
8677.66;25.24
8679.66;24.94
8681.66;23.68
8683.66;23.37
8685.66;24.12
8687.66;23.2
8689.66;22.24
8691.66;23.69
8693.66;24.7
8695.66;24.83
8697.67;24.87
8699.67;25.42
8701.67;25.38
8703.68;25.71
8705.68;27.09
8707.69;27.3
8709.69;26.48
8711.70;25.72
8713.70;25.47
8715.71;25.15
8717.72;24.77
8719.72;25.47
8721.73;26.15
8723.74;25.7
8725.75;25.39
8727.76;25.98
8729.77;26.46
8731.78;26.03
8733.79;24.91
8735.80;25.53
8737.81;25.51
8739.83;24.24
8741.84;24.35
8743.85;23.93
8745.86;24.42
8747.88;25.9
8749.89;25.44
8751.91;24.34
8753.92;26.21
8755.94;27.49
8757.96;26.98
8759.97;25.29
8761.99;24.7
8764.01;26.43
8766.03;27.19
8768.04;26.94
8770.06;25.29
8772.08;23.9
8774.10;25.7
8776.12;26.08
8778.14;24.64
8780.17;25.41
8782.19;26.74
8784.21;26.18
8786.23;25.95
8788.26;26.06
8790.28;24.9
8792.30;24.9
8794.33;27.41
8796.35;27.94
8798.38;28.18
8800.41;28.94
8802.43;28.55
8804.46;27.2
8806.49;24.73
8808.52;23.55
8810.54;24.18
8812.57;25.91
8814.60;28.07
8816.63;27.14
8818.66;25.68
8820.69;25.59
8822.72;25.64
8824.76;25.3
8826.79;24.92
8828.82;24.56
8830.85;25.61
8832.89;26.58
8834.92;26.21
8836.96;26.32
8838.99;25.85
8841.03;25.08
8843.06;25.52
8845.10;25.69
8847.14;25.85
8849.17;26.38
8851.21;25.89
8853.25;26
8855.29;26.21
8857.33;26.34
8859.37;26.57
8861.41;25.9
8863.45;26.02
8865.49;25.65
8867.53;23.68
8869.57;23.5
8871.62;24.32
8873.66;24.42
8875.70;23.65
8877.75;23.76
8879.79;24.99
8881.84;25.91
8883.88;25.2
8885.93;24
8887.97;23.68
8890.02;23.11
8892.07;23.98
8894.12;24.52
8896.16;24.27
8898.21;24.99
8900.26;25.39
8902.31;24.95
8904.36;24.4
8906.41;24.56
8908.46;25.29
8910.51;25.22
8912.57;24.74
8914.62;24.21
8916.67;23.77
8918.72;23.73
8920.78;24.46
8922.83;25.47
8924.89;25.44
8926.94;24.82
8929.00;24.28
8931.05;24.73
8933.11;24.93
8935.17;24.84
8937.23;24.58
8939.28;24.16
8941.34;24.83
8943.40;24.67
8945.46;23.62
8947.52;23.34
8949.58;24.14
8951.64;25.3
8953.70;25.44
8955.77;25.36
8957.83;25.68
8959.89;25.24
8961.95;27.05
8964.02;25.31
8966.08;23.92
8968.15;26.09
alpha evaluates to -0.03 mag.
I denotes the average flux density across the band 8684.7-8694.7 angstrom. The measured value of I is 23.6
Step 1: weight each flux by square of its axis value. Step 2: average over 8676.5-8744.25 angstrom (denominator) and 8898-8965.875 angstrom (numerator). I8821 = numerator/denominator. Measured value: 1.0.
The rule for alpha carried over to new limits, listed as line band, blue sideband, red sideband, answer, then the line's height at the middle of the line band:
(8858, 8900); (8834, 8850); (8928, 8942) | 0.03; 25.4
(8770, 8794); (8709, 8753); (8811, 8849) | 0.00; 25.6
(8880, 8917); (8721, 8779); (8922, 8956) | 0.01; 24.9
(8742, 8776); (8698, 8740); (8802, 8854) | 0.01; 25.8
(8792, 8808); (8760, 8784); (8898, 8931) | -0.07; 25.5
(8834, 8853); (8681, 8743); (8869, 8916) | -0.05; 24.7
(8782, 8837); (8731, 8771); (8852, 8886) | -0.04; 25.3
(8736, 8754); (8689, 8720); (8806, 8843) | 0.02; 25.4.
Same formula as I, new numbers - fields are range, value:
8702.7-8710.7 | 26.6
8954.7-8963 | 25.8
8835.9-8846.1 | 25.7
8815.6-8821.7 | 26.1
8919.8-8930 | 24.9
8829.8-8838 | 26.2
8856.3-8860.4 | 26.4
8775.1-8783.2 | 25.7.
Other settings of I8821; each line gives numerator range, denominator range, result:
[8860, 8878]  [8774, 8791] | 0.97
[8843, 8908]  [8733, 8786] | 1.00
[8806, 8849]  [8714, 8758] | 1.03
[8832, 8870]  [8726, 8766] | 1.03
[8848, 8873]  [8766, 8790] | 1.01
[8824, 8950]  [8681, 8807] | 1.00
